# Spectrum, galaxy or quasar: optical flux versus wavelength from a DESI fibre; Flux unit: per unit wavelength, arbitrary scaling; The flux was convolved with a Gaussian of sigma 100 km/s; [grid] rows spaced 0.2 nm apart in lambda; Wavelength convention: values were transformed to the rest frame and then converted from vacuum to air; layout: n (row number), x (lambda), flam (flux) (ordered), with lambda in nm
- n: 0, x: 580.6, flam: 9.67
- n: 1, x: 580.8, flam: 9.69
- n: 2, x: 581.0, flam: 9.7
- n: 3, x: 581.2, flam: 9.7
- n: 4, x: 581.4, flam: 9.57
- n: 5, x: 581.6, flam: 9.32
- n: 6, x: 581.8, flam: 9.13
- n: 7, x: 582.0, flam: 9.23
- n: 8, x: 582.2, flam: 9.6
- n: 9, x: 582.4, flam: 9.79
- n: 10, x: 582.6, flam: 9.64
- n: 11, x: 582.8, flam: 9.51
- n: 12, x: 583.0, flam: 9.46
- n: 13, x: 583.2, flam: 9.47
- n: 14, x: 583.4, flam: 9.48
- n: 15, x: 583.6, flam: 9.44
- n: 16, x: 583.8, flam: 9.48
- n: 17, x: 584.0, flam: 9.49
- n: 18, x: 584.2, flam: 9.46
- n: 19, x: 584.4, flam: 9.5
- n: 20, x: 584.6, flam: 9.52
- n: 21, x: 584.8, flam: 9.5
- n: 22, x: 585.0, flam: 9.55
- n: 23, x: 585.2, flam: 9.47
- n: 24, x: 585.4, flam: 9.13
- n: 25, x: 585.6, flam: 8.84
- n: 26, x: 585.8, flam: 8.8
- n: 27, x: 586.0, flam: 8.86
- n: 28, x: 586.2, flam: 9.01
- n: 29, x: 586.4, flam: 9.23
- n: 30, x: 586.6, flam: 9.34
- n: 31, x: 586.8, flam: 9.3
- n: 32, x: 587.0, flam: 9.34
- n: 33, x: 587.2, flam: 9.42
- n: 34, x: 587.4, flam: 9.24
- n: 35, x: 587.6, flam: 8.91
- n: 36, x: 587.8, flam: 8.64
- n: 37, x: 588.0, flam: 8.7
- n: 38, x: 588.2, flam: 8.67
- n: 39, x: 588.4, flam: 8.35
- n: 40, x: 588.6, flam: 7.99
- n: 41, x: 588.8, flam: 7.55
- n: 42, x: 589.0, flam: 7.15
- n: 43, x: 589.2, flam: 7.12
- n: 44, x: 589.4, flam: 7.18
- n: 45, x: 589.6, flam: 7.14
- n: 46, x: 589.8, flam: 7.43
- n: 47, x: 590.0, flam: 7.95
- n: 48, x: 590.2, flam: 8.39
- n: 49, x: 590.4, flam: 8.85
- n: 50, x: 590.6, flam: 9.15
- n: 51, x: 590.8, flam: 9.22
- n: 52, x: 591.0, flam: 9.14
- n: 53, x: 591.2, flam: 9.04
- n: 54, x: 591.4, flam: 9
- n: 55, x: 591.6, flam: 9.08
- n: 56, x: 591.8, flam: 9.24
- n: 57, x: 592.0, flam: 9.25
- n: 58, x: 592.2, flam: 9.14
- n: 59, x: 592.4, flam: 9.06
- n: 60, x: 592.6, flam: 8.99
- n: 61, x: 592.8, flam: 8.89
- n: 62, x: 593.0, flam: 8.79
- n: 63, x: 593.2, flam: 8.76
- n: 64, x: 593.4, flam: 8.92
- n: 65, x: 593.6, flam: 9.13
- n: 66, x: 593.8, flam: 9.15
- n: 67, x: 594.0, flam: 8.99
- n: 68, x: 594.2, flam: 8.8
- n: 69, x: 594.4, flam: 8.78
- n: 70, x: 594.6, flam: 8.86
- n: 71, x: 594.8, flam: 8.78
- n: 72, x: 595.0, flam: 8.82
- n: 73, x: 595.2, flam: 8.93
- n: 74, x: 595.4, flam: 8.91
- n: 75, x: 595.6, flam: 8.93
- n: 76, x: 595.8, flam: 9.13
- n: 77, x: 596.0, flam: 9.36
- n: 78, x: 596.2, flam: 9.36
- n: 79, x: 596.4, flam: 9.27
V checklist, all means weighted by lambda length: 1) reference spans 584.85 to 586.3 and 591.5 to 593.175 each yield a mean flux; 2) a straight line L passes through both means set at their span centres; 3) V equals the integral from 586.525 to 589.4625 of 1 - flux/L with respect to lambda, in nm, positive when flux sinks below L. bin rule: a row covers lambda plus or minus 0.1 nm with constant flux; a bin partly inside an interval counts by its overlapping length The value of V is 0.199 nm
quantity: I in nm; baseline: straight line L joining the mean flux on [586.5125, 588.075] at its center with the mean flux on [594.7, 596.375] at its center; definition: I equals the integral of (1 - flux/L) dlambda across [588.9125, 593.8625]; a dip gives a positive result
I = 0.257 nm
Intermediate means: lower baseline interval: 9.12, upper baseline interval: 9.04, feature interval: 8.61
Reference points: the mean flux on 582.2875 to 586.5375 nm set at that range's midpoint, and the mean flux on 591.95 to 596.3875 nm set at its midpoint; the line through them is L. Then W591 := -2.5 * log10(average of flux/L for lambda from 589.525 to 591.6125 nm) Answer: 0.07 mag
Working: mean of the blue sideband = 9.36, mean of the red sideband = 8.99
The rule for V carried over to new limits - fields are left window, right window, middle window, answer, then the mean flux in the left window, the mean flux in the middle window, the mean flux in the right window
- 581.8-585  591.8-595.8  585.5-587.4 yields 0.041 nm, 9.49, 9.13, 8.95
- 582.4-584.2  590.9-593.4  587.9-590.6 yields 0.369 nm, 9.51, 7.93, 9.03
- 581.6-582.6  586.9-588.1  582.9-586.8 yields -0.032 nm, 9.45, 9.32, 9.04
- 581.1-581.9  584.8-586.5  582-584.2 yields -0.048 nm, 9.43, 9.52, 9.13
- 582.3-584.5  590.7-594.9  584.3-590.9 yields 0.435 nm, 9.52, 8.68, 9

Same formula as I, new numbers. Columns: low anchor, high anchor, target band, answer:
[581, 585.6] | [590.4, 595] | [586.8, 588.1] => 0.03 nm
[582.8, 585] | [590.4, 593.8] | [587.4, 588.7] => 0.09 nm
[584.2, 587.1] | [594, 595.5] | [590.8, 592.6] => -0.03 nm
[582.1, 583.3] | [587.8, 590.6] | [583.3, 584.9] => -0.04 nm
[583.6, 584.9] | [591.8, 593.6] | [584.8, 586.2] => 0.04 nm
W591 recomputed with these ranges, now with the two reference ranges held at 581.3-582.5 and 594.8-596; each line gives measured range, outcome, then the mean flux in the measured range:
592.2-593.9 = 0.009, 8.97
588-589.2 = 0.161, 7.94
